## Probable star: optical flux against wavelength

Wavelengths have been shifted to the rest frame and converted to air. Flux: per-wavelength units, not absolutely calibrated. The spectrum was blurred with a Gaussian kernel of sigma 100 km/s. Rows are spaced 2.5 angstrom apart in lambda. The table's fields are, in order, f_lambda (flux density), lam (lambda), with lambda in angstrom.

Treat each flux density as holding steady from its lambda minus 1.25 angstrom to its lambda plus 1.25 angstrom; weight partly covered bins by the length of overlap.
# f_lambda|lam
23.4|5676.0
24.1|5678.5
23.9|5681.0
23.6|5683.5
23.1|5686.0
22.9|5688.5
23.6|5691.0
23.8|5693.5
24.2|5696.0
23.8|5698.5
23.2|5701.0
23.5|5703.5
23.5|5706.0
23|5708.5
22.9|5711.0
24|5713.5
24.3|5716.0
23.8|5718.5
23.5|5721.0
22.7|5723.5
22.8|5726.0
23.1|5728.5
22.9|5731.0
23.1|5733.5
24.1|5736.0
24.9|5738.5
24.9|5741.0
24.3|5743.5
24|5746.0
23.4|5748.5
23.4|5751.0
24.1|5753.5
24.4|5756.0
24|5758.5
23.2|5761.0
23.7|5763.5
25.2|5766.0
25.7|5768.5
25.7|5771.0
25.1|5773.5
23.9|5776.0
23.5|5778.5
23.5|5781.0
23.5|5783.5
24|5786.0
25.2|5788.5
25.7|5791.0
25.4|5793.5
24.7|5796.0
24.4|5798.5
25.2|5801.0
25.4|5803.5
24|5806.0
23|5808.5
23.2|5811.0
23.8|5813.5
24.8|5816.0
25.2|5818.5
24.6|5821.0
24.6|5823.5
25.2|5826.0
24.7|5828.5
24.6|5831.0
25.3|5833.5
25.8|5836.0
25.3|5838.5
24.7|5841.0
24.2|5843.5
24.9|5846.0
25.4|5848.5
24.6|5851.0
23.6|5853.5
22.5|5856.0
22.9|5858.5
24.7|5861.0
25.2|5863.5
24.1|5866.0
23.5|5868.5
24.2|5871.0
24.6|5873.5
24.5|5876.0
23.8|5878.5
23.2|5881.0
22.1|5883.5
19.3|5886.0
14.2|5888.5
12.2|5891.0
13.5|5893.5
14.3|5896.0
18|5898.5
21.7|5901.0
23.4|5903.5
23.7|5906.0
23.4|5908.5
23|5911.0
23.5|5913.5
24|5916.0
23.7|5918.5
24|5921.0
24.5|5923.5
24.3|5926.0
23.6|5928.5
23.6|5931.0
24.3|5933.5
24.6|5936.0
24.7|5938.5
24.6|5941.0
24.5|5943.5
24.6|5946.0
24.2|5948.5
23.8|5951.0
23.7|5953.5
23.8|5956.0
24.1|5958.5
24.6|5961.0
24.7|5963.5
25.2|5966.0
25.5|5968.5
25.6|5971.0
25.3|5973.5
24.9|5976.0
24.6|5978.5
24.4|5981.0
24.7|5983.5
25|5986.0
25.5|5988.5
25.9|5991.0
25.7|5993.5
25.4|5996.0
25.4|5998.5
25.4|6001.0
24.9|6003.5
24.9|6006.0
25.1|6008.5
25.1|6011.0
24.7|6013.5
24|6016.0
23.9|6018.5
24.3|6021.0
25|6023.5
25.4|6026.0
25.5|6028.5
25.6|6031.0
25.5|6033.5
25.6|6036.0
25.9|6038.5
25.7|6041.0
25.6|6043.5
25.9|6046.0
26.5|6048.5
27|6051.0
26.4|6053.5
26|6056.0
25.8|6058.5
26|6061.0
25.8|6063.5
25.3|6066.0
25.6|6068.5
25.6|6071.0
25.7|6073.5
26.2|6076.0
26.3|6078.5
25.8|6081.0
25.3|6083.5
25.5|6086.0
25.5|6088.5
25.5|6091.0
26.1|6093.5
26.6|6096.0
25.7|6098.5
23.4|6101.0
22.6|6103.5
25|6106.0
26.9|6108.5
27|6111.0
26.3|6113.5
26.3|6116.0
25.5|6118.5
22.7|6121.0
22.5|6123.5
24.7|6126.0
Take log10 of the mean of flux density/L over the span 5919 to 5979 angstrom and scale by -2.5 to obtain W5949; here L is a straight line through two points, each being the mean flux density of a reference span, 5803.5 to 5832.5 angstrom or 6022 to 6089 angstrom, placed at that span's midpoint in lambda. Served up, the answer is 0.03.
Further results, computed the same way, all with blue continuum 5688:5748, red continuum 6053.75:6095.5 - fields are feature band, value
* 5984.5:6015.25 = 0.00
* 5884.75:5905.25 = 0.39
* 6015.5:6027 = 0.04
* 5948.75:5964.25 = 0.04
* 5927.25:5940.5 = 0.03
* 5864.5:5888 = 0.07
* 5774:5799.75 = -0.02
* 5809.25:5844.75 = -0.02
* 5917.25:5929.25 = 0.04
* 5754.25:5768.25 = -0.01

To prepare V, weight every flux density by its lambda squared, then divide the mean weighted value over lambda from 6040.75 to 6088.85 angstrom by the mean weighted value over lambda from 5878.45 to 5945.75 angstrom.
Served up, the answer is 1.25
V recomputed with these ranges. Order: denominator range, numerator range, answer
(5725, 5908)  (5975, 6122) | 1.17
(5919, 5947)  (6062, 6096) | 1.11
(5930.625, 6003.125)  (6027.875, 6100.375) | 1.08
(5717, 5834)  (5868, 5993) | 1.01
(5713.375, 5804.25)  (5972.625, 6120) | 1.16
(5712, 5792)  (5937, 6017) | 1.12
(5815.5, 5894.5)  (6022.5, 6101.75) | 1.19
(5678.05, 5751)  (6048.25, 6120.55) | 1.23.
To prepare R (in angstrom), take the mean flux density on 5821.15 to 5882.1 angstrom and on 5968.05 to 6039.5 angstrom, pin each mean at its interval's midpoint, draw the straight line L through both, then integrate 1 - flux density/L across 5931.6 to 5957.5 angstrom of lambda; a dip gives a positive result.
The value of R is 0.6 angstrom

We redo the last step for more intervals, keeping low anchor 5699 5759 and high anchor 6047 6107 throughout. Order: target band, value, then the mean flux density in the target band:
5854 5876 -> 0.41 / 24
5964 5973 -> -0.12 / 25.4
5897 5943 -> 2.42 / 23.4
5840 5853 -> -0.20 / 24.7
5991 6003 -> -0.14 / 25.5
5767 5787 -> -0.38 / 24.4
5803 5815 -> 0.15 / 23.8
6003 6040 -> 0.42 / 25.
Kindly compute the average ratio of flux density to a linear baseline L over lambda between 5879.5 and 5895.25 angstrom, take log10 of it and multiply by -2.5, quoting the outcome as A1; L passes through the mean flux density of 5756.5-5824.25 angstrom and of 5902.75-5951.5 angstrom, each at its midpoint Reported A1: 0.354 mag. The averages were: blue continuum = 24.5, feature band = 17.4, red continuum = 24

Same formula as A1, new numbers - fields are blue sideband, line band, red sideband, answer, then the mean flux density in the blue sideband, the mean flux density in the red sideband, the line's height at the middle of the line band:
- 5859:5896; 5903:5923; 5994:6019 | -0.068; 21.2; 24.9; 22.2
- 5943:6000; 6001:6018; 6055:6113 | 0.014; 24.8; 25.6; 25.1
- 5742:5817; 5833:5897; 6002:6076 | 0.105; 24.3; 25.5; 24.7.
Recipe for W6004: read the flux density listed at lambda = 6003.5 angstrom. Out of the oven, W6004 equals 24.9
